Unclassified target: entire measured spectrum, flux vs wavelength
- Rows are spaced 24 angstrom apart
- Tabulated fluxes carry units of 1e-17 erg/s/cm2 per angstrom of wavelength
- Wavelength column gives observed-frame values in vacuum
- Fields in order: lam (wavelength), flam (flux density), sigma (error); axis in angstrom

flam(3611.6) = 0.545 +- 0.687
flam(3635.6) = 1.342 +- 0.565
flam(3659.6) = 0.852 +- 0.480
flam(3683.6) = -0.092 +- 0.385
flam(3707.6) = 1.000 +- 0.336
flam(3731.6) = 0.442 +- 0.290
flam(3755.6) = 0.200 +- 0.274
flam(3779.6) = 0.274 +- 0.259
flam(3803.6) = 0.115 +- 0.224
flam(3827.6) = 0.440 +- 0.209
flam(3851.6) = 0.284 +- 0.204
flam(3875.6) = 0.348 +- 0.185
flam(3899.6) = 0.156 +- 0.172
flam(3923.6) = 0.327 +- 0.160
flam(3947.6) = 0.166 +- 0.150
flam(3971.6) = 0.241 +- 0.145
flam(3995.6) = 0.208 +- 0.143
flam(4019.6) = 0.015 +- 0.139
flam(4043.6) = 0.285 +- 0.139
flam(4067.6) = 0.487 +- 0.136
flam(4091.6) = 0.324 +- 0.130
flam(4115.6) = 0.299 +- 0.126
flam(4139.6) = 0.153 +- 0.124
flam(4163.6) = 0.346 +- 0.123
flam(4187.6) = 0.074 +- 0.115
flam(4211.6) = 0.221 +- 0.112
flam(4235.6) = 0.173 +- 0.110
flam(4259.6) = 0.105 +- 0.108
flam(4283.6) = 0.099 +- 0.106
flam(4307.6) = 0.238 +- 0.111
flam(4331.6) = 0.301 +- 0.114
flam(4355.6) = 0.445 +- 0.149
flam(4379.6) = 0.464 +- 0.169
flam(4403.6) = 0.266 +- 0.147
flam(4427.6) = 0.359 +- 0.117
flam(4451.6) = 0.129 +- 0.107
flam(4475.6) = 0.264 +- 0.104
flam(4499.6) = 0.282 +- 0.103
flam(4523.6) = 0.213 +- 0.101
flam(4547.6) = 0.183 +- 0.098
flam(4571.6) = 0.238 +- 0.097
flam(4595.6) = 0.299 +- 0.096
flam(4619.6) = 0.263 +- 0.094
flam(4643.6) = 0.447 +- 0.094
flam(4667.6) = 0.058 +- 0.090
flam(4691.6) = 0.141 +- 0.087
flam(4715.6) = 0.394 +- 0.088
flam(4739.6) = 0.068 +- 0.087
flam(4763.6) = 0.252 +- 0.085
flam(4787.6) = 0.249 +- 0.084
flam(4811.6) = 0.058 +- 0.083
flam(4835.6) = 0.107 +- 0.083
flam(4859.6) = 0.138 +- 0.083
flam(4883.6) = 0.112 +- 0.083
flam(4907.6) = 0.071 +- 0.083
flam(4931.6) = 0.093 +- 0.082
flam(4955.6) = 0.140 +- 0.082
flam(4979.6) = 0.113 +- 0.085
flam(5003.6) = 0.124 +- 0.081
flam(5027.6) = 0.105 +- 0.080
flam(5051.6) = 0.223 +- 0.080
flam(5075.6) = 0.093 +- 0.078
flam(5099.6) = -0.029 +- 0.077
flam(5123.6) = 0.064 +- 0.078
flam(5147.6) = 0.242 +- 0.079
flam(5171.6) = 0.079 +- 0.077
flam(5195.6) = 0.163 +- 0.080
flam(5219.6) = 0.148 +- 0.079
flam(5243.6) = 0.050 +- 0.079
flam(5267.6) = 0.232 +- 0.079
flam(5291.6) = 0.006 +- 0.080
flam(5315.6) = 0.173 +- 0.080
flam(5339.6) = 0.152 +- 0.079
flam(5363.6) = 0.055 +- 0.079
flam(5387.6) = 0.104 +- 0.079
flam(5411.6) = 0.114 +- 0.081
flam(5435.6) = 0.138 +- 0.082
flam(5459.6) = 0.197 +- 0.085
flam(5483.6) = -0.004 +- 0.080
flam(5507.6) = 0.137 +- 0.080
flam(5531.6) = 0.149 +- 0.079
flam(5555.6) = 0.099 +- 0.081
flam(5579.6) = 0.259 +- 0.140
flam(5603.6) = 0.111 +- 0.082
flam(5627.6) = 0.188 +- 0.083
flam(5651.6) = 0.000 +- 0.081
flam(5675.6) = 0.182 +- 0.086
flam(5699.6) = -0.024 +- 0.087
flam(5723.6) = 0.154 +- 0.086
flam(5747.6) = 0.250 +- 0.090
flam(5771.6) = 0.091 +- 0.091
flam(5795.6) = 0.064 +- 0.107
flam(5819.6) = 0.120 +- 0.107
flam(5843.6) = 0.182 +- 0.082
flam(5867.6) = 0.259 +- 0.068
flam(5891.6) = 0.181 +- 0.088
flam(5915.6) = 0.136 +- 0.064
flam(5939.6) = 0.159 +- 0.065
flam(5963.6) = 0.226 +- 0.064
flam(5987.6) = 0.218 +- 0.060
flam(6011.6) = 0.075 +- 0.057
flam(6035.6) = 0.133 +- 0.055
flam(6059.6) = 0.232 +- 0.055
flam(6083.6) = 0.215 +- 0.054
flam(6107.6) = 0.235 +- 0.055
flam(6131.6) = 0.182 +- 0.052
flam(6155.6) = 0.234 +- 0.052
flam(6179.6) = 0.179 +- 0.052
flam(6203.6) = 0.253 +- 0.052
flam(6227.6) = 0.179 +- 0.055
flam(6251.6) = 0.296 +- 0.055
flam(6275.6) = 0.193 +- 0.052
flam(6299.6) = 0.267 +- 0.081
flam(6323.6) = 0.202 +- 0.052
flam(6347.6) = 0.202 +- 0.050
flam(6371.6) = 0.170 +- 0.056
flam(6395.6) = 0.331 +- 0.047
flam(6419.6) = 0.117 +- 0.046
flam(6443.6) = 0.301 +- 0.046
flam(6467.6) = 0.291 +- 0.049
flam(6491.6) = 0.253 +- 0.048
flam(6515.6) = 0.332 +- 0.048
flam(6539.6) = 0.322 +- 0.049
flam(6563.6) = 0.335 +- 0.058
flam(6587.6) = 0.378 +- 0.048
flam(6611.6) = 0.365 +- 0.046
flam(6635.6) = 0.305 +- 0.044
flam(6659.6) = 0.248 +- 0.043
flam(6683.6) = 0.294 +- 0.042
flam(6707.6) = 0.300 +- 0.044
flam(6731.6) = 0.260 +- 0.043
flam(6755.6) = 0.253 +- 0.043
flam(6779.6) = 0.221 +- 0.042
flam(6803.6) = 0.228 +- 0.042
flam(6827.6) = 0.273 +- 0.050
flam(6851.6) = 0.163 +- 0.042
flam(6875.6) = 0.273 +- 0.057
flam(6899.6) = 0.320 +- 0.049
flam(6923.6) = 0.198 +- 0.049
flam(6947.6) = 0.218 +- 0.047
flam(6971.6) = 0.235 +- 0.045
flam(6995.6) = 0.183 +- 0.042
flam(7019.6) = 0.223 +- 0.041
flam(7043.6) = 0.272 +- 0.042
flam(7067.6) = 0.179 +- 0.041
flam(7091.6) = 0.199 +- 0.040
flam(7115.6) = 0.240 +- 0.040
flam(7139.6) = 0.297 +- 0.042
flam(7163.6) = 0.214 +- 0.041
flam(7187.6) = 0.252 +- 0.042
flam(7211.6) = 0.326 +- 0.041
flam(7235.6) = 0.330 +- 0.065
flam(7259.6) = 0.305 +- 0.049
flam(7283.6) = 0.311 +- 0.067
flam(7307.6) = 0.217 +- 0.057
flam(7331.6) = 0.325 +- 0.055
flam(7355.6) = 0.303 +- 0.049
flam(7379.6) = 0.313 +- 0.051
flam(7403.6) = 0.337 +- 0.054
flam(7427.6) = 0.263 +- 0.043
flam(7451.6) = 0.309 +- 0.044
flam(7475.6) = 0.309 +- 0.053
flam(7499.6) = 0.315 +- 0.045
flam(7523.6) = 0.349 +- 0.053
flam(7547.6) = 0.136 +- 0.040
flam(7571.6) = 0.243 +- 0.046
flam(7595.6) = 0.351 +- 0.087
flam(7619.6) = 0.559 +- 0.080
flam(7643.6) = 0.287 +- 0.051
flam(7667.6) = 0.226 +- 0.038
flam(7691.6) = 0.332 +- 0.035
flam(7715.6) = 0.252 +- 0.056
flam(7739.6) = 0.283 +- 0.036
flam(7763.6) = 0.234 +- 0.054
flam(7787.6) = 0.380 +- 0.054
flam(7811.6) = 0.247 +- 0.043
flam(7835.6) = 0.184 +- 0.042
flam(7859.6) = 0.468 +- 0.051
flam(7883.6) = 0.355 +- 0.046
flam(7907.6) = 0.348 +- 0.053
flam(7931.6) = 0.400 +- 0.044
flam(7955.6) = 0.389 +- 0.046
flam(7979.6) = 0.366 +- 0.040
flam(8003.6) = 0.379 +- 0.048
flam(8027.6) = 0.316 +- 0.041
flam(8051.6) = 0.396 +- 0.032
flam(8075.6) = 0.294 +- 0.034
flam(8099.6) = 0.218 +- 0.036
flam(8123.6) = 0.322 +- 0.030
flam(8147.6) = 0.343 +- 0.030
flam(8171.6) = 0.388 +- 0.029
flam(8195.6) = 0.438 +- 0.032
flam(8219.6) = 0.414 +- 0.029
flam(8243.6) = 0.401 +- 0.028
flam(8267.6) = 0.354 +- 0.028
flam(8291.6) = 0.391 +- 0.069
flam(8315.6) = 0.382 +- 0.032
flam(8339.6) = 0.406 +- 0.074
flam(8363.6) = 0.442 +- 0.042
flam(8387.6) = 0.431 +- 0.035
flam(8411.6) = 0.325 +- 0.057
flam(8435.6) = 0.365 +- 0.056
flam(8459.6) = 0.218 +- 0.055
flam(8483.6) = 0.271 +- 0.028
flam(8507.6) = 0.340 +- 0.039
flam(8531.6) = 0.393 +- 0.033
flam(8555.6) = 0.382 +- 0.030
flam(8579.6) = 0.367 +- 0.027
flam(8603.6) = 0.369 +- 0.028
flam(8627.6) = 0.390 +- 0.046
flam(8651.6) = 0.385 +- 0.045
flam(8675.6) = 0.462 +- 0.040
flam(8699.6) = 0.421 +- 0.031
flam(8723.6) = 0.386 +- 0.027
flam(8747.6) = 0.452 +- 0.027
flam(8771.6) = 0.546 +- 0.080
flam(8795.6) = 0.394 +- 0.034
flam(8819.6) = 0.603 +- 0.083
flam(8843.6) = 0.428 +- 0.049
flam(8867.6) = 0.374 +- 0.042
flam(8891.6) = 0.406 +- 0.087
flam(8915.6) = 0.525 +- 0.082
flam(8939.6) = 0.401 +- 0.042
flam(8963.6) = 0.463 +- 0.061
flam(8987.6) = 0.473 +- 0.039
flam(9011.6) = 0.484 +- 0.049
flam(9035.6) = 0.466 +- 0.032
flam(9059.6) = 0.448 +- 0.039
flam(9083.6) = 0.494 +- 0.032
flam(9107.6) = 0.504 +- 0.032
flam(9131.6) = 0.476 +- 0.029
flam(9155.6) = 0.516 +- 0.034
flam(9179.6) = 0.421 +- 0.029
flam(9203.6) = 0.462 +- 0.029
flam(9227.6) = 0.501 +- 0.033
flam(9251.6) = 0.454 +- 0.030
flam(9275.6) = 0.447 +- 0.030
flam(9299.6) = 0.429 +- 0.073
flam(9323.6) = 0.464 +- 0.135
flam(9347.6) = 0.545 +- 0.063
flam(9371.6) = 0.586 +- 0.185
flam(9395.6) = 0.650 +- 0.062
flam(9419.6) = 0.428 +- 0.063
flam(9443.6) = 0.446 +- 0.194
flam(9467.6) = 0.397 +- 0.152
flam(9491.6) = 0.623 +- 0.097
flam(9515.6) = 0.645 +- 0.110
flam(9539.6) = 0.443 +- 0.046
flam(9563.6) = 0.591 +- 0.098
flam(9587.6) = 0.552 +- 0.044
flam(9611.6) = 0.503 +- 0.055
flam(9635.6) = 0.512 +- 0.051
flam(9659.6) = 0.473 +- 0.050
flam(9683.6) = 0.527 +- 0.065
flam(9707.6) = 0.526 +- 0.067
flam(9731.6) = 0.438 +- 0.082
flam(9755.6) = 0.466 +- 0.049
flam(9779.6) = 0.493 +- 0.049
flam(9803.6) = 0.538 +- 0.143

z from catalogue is 0.970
